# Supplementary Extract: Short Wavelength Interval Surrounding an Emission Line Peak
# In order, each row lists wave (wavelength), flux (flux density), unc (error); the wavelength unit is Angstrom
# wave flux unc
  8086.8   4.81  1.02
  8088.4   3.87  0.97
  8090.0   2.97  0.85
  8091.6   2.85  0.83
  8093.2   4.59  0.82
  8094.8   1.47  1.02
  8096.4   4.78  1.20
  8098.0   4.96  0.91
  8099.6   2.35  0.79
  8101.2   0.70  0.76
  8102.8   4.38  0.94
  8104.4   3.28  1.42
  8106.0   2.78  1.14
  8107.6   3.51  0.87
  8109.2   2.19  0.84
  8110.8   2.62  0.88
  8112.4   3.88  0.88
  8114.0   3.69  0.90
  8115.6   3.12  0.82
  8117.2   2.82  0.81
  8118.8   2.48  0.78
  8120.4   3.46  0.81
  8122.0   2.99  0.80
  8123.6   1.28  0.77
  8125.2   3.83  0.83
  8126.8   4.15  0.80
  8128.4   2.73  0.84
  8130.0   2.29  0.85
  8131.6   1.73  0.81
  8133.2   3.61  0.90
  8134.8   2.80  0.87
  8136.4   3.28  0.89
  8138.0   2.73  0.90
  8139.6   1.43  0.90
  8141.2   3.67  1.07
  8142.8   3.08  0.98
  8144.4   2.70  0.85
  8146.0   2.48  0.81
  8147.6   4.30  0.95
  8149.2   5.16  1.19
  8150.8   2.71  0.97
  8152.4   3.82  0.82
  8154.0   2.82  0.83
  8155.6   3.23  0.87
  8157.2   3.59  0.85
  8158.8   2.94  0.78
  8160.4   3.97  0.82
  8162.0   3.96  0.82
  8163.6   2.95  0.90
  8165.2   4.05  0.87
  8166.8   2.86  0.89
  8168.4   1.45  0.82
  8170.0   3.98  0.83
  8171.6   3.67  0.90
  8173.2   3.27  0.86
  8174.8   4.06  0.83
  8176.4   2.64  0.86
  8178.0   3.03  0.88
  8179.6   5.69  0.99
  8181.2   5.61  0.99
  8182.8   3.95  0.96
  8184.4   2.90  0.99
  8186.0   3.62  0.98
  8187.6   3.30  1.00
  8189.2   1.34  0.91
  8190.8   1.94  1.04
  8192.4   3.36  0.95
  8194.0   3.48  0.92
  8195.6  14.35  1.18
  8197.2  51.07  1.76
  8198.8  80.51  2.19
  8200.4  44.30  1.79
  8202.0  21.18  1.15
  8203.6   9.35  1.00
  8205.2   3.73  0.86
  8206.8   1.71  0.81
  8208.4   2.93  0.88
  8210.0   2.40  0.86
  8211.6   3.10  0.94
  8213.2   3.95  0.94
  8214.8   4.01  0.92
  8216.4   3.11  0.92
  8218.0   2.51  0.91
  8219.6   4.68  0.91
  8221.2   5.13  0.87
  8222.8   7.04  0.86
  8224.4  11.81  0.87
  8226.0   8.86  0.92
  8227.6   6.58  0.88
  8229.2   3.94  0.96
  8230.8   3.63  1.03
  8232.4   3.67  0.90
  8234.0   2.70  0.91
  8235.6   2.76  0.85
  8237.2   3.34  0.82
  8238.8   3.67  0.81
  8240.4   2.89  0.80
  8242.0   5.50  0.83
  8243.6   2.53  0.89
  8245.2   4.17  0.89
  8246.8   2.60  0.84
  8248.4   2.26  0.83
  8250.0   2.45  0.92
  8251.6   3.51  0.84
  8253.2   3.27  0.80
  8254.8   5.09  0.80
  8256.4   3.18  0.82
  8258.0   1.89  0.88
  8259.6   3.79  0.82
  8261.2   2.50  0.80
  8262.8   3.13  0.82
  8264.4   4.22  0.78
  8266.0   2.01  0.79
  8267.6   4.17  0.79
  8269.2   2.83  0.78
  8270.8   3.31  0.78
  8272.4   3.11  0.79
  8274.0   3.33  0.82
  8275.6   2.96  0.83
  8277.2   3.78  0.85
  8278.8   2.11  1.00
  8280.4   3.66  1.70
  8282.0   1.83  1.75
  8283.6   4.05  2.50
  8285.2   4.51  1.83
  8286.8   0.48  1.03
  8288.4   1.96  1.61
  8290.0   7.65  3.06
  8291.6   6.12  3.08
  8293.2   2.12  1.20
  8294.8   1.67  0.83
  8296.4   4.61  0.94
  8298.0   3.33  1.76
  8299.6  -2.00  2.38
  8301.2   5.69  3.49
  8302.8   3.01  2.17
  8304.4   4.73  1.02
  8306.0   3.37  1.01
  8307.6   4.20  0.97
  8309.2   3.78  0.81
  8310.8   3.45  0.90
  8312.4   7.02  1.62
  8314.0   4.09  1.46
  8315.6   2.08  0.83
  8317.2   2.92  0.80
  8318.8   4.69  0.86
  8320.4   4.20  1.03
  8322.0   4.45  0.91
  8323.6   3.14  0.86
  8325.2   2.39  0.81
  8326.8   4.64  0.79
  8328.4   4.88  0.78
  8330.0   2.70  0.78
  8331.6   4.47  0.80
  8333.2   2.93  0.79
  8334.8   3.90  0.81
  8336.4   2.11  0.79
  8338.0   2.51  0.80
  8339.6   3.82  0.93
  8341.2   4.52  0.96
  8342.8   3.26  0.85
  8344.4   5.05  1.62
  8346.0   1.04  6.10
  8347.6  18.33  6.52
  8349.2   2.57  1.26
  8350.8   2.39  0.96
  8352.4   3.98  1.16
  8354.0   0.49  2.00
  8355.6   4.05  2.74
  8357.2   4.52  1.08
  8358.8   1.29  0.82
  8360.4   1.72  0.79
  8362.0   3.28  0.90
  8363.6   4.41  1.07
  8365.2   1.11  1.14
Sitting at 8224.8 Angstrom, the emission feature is [N II] 6583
